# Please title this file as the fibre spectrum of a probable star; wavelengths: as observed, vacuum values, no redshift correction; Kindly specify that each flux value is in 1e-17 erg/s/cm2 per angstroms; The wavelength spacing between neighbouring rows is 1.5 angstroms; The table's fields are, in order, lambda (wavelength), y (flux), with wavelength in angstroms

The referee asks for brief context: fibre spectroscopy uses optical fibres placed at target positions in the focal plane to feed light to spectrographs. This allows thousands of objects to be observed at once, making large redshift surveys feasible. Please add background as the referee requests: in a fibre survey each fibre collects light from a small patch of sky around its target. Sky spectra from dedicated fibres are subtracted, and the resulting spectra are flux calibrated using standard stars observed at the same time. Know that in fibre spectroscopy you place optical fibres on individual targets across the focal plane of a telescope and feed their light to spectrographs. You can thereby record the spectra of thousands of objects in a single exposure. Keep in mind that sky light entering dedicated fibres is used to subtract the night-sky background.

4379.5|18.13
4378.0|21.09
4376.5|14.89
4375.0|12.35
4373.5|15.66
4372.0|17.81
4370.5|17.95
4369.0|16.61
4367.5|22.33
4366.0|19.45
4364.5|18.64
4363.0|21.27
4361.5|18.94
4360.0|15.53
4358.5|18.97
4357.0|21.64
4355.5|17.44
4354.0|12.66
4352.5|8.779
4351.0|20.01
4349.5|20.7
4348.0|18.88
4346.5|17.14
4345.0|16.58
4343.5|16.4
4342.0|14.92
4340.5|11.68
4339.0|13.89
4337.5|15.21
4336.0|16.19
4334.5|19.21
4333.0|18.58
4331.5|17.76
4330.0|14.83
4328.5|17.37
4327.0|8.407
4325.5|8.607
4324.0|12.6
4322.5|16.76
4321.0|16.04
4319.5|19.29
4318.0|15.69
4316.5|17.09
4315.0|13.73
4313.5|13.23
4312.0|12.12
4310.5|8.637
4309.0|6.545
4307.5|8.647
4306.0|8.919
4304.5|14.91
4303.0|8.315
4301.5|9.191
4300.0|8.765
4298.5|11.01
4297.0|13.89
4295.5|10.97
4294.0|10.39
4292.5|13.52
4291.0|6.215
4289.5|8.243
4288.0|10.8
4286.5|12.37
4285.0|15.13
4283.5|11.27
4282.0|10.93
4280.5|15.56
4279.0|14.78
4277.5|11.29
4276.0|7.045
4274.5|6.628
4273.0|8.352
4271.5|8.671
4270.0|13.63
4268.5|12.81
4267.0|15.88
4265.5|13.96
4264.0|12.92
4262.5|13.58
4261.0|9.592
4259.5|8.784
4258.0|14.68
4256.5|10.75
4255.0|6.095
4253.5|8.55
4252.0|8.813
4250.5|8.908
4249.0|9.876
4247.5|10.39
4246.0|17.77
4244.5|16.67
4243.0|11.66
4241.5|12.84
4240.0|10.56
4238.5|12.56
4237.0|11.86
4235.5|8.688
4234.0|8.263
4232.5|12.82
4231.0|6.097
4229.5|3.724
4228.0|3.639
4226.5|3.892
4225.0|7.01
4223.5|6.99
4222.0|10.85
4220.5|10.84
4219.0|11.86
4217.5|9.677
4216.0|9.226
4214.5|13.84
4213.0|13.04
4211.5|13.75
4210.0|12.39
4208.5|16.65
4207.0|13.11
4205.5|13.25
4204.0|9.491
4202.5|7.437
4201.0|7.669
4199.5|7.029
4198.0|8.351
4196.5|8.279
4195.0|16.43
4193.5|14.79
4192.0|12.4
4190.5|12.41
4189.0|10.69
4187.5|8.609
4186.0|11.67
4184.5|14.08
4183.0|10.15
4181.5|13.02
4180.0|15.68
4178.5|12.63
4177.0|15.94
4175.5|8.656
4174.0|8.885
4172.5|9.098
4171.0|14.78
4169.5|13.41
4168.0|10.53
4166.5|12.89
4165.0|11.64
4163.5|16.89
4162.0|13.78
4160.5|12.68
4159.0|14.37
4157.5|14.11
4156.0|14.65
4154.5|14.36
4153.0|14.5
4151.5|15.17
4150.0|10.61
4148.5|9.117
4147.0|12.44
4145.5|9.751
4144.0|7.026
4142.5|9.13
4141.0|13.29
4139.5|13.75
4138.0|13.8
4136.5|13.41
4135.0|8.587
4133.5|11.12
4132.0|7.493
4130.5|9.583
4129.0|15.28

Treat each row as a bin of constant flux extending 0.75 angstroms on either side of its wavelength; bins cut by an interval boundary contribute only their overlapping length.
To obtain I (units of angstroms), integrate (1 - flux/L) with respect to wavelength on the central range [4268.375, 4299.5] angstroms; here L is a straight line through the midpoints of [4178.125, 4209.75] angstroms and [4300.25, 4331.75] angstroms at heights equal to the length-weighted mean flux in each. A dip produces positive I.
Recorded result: 3.3 angstroms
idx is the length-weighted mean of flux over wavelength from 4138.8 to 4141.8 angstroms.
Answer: 13.4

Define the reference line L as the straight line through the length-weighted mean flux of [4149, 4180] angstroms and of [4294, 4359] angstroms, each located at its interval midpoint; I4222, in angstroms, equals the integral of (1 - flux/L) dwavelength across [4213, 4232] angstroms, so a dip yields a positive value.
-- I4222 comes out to 7.11 angstroms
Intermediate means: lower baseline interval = 13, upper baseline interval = 14.2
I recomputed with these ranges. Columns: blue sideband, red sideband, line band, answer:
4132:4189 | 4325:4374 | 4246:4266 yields 5.1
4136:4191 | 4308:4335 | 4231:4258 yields 4.7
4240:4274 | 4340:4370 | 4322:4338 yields 1.0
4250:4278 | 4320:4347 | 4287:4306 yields 3.3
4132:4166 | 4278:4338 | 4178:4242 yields 9.6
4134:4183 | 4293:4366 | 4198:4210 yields 2.2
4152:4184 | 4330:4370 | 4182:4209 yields 4.8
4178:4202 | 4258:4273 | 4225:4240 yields 4.8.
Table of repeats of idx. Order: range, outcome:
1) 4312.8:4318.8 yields 15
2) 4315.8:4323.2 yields 17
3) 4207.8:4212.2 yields 14.2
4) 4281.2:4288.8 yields 12.1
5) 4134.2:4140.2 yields 12.4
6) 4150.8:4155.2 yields 14.7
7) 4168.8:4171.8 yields 14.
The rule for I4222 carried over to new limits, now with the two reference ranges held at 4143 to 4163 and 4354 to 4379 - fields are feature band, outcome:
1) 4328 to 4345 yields 1.19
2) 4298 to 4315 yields 6.49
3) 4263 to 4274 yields 2.31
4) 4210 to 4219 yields 1.37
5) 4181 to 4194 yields 1.45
